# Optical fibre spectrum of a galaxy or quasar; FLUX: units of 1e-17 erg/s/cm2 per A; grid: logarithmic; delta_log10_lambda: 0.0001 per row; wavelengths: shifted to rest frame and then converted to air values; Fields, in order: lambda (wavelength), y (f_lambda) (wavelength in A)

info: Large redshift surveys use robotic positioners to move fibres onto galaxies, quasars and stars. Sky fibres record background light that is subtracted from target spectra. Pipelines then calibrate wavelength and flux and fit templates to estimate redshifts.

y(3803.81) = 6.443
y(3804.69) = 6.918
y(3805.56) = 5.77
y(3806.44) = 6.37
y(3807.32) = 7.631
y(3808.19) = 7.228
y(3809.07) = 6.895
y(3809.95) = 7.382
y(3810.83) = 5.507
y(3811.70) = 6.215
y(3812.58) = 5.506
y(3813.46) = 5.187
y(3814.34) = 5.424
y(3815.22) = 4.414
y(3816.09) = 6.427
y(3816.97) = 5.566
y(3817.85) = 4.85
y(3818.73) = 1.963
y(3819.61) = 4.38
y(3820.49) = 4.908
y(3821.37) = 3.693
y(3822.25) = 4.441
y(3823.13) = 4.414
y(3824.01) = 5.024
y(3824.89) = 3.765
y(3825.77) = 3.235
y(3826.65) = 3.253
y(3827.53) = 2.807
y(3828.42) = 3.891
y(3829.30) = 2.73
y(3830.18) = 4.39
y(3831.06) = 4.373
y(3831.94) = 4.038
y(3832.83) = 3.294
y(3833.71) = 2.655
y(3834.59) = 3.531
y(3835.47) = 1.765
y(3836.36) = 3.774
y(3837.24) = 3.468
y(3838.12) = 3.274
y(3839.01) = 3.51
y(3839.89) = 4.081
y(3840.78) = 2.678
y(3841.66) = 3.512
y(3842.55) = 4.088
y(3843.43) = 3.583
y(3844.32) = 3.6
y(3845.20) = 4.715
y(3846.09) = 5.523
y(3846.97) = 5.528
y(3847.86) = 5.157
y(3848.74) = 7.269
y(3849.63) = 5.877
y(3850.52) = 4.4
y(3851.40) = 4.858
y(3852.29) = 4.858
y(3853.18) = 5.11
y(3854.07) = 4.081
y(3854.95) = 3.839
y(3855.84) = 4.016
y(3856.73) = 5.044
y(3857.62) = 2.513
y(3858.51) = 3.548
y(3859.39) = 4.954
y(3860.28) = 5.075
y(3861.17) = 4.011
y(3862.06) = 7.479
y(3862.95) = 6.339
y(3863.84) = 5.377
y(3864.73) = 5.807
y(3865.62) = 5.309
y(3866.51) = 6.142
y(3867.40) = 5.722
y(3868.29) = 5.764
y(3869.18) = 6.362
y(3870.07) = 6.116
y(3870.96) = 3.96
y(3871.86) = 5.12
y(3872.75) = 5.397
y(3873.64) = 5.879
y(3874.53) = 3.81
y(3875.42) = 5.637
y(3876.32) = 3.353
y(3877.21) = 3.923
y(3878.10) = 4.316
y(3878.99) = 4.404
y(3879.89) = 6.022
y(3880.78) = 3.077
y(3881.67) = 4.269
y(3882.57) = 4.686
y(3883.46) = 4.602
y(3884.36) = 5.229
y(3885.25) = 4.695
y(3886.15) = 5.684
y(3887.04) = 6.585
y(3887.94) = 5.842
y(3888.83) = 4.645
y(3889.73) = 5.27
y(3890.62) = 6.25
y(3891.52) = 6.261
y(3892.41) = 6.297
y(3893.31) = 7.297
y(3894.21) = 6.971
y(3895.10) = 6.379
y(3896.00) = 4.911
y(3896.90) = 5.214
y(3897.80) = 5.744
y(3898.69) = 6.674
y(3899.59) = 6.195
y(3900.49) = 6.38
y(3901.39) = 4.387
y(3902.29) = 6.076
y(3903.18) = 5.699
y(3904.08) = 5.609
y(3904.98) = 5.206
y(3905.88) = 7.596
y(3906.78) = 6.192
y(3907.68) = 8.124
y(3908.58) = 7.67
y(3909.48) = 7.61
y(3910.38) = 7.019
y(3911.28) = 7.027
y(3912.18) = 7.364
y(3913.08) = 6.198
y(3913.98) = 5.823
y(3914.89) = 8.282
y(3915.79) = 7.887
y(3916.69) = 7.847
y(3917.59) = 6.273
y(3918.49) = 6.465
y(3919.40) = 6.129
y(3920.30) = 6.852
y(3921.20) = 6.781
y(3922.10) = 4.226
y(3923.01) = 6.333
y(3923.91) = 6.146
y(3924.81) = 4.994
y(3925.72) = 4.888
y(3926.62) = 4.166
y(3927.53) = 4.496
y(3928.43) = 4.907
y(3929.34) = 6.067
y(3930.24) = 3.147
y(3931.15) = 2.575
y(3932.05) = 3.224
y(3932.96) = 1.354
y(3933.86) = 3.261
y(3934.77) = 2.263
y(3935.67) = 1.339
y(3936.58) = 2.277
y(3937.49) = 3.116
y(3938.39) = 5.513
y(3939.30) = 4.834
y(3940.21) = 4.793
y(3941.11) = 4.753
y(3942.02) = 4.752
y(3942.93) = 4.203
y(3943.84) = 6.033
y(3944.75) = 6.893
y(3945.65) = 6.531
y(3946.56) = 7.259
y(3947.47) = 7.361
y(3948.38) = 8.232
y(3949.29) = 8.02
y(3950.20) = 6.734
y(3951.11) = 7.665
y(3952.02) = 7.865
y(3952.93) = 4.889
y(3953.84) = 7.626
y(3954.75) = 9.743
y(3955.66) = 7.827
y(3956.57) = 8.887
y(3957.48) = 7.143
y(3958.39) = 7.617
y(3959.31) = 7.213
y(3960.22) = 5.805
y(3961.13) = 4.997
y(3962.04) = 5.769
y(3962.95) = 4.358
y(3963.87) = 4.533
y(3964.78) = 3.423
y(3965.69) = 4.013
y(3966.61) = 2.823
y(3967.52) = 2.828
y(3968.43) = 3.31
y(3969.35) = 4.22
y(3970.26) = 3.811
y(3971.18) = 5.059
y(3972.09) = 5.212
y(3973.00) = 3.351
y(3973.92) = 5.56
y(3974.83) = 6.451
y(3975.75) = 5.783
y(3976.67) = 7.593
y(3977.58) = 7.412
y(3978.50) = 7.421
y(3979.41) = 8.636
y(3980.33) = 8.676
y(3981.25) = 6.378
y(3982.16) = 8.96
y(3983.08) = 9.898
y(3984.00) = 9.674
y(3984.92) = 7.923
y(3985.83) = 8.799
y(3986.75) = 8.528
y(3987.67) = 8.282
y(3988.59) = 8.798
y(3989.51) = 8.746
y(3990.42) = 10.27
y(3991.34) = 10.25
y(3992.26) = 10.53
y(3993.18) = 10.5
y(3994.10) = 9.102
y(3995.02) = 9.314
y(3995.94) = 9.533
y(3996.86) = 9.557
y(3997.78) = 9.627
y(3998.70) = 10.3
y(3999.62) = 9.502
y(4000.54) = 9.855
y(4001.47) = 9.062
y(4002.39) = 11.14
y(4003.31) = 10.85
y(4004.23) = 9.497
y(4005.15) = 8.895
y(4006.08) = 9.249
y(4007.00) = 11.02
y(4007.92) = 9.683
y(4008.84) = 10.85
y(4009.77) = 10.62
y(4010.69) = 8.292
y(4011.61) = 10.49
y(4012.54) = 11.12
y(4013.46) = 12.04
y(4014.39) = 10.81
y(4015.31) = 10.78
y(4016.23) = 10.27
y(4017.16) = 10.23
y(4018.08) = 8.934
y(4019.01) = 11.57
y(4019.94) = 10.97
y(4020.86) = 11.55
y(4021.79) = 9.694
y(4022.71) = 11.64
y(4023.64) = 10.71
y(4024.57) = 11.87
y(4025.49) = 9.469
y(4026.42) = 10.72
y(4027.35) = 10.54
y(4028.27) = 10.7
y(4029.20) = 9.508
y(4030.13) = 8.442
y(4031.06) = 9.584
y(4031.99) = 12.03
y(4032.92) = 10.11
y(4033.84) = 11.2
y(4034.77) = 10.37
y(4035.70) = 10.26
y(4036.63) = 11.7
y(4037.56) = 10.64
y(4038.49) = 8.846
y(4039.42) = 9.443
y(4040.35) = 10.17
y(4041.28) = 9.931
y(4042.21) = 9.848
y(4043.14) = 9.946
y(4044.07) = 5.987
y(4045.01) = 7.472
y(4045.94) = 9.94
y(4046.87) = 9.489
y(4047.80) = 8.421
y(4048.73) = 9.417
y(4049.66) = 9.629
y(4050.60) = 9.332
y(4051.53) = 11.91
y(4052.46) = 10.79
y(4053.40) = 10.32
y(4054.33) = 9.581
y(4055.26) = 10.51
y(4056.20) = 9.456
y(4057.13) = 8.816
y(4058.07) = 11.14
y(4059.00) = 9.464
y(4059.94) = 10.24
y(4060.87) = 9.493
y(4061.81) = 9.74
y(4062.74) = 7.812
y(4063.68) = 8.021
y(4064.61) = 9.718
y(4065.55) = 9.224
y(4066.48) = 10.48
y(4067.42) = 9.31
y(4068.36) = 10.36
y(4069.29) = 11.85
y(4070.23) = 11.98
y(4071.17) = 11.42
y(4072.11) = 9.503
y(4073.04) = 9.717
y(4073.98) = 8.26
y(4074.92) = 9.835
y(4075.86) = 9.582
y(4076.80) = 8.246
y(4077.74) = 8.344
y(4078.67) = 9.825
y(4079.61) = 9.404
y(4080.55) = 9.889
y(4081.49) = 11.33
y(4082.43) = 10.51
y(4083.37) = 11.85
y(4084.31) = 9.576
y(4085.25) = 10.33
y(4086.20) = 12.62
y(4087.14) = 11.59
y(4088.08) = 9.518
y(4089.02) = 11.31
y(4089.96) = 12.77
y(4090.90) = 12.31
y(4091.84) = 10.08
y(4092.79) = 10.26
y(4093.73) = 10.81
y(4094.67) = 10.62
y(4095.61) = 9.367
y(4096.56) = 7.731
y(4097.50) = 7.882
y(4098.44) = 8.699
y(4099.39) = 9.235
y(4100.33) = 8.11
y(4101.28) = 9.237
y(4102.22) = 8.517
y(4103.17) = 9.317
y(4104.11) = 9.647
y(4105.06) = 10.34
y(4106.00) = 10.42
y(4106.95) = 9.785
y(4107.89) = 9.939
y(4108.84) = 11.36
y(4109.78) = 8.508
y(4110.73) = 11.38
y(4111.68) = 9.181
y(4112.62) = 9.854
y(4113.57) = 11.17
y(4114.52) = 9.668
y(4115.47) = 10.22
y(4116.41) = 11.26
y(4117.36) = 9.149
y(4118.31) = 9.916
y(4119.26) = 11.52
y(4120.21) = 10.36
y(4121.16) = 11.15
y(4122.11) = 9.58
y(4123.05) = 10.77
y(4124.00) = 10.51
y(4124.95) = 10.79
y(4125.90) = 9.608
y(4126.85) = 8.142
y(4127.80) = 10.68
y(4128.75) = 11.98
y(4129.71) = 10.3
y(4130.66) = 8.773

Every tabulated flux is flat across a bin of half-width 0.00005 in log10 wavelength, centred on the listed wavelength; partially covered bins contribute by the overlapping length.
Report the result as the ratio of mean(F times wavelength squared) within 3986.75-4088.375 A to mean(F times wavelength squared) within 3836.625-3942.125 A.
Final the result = 2.08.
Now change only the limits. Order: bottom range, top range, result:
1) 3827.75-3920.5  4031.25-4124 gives 2.10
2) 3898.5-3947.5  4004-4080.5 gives 1.92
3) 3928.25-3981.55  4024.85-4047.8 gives 1.87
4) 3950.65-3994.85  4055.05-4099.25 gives 1.51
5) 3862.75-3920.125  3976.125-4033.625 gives 1.77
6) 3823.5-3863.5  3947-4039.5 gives 2.22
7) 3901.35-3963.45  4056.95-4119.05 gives 1.83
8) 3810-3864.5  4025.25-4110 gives 2.53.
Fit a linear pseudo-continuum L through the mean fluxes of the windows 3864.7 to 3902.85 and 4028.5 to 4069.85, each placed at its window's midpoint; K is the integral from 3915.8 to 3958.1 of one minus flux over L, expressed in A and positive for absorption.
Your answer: 7.6 A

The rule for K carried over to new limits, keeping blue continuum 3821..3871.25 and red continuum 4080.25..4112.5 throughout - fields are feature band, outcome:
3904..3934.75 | 1.4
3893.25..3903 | -0.6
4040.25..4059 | -1.1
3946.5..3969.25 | 2.4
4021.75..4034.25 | -2.8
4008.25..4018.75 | -2.8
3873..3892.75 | 0.9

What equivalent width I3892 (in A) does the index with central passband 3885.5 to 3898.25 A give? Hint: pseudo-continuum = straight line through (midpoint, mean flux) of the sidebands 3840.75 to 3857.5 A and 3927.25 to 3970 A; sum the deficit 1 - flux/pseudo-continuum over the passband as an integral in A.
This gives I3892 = -2.7 A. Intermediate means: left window 4.63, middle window 5.94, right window 5.24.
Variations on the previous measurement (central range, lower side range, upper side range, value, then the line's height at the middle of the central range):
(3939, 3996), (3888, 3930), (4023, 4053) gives 7.6 A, 7.89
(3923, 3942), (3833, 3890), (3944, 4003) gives 7.2 A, 6.41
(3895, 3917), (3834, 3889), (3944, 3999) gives -3.0 A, 5.73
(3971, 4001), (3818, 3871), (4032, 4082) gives -1.4 A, 7.99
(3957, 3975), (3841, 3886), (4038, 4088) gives 6.2 A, 7.41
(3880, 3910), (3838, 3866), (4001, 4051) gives 0.8 A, 6.01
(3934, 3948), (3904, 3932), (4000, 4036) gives 4.6 A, 7.07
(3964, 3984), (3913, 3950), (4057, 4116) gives 2.4 A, 6.56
